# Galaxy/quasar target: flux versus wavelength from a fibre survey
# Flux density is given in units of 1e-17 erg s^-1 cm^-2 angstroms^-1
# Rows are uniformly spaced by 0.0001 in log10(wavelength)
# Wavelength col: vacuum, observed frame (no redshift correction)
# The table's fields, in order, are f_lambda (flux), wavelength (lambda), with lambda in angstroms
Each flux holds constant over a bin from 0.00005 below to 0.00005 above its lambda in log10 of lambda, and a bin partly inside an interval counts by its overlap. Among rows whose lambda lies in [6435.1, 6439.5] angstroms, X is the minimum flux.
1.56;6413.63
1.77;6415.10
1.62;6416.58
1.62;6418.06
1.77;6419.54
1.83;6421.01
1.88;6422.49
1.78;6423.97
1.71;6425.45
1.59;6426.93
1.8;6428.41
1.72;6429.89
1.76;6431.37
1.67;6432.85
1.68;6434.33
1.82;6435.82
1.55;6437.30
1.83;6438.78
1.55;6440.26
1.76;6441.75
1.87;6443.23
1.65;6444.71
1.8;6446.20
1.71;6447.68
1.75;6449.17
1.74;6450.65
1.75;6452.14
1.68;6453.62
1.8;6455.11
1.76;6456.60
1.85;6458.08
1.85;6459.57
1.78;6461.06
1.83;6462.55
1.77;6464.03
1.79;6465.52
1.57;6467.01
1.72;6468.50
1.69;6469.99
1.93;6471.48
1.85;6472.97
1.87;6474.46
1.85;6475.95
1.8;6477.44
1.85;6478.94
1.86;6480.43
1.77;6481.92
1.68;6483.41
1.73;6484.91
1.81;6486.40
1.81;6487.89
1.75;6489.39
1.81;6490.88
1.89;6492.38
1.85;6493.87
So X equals 1.55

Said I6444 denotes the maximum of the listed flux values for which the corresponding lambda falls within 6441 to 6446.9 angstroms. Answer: 1.87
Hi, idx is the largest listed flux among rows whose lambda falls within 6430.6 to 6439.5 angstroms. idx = 1.83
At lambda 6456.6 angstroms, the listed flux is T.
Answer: 1.76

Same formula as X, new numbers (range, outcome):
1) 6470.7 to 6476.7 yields 1.85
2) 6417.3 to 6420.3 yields 1.62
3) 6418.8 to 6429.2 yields 1.59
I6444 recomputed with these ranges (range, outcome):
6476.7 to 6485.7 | 1.86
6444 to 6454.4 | 1.8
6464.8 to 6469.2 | 1.79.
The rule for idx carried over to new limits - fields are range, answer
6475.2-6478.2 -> 1.85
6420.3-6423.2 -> 1.88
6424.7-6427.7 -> 1.71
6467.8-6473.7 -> 1.93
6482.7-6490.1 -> 1.81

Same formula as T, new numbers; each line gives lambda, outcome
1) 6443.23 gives 1.87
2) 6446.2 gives 1.8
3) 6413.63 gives 1.56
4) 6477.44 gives 1.8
